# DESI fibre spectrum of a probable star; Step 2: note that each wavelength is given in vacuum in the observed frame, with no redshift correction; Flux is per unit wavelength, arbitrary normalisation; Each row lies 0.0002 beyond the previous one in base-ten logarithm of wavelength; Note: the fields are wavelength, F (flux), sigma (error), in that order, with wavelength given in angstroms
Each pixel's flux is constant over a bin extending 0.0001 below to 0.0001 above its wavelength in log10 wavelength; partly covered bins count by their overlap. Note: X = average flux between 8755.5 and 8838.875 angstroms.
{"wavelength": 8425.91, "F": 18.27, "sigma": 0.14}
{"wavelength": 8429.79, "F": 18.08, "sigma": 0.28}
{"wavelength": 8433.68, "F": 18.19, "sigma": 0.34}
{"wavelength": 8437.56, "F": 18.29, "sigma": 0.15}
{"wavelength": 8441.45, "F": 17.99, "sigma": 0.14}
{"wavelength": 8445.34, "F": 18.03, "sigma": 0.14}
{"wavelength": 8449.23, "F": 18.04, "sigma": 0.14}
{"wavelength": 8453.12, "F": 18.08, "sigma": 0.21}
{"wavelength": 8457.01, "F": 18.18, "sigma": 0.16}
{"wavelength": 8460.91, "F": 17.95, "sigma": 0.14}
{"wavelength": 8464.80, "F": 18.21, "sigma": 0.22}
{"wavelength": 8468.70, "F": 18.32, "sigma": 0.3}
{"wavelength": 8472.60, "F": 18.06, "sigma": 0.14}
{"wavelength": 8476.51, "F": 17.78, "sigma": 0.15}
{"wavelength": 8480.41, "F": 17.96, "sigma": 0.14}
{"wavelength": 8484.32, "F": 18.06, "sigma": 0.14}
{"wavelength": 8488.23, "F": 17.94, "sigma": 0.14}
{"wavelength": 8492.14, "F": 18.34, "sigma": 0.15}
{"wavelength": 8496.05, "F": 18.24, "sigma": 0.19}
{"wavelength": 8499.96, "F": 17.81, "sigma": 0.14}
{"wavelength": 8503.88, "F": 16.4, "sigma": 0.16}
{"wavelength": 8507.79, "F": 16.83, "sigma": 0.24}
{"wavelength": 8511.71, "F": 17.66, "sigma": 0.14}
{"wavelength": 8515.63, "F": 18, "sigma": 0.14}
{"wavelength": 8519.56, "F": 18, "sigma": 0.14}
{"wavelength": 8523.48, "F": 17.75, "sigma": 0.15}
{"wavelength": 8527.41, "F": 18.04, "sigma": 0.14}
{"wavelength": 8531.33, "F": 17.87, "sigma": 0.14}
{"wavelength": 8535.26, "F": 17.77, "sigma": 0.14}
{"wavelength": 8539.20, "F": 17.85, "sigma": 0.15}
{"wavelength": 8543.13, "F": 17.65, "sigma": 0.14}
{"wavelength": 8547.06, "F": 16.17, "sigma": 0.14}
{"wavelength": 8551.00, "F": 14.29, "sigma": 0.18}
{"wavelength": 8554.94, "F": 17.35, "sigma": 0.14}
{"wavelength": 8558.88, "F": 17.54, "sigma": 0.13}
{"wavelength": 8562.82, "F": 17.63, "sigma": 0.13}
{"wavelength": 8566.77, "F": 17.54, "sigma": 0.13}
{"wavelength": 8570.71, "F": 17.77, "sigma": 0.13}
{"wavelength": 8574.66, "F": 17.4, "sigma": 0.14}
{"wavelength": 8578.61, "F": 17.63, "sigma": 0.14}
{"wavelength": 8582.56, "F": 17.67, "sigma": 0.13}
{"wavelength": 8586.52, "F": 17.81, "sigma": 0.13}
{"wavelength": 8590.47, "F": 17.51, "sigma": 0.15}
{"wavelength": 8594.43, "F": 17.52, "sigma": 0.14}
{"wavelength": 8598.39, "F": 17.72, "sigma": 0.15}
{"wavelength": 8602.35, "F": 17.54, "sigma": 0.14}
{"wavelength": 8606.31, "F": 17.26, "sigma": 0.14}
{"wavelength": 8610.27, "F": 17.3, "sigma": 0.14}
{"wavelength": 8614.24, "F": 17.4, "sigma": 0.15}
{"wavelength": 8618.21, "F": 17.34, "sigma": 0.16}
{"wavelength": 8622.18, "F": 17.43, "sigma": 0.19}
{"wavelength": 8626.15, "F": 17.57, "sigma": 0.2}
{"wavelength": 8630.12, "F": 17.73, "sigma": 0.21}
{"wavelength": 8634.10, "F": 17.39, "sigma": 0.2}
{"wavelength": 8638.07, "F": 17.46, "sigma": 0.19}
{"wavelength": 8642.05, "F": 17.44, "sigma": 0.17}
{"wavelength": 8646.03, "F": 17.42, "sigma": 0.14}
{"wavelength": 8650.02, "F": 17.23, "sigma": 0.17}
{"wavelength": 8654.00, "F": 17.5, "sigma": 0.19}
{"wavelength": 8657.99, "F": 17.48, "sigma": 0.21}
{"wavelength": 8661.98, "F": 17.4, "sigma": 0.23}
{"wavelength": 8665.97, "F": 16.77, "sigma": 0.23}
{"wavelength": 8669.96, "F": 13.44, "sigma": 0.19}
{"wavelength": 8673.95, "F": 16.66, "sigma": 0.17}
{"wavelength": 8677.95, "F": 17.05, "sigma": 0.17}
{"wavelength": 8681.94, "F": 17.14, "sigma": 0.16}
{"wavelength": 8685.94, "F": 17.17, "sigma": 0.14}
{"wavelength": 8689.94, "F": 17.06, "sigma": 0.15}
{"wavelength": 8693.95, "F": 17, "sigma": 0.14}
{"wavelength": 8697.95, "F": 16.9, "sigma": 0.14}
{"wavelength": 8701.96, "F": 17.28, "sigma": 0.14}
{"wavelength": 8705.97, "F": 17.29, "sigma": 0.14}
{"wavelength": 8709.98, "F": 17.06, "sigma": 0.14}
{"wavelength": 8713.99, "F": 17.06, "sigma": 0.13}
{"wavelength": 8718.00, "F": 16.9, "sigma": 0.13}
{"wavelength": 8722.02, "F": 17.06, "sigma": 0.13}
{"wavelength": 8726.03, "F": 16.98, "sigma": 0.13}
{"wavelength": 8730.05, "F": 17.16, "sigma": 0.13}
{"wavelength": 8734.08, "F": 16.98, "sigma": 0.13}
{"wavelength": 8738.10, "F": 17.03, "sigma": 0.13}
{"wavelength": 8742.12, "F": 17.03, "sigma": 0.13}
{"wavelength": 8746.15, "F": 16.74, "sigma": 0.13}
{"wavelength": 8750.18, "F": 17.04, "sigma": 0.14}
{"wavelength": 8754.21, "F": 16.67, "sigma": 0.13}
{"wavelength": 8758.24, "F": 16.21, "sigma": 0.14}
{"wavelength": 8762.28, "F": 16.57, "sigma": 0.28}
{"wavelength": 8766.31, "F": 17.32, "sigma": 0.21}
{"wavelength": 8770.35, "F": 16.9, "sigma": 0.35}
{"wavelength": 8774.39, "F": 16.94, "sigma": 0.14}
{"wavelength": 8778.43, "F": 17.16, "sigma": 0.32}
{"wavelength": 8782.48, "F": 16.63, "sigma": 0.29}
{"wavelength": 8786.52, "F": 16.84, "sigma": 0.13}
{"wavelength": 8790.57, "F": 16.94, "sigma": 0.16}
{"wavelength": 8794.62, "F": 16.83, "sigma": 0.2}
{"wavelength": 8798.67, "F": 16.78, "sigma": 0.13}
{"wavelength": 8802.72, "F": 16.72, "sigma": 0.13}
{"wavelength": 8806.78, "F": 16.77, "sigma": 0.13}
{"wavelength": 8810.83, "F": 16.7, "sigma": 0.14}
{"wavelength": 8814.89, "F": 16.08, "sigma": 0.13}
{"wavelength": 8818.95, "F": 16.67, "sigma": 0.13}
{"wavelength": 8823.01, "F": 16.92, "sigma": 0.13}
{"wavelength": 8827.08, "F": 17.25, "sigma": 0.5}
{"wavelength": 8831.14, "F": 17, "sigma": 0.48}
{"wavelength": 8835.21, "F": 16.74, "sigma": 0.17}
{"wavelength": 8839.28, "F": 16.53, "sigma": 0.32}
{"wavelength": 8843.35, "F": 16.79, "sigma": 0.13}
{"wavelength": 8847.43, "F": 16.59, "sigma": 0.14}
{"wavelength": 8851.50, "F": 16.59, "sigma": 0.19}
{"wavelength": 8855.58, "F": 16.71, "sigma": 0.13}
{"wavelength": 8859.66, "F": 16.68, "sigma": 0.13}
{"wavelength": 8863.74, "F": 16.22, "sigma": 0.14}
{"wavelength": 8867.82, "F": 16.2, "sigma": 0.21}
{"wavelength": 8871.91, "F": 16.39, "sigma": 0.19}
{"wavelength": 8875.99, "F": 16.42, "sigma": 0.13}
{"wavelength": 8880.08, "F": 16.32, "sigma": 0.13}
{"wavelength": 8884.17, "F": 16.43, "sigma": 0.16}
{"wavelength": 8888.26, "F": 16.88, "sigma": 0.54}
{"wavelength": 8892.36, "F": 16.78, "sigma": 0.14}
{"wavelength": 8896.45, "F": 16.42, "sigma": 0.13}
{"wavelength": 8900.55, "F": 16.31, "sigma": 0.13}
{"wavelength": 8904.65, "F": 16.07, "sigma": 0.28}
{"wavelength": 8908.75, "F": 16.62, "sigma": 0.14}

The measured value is 16.8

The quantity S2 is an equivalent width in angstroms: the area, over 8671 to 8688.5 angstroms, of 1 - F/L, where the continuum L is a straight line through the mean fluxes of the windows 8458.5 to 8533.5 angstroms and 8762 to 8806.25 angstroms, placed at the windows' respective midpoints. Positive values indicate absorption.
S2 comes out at 0.4 angstroms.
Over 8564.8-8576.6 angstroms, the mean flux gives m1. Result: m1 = 17.6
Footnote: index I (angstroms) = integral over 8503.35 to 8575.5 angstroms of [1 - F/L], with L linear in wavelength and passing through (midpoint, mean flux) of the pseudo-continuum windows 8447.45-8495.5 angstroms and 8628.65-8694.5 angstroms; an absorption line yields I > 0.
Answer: 1.4 angstroms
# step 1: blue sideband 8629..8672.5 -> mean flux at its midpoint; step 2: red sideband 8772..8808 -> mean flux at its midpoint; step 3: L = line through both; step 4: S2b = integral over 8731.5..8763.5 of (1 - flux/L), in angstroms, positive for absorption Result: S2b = 0.2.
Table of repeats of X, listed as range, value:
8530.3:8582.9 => 17.3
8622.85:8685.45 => 17.1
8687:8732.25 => 17.1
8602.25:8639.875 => 17.4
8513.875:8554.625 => 17.3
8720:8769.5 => 16.9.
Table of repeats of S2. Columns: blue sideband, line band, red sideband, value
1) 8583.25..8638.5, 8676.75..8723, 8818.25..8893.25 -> 0.29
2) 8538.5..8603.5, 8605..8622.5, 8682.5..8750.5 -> -0.11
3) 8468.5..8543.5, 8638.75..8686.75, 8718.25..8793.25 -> 0.94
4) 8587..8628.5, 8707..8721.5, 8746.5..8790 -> 0.01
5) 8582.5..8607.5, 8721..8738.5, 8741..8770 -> -0.13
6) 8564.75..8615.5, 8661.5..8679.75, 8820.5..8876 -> 1.17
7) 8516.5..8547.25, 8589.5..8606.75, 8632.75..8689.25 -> -0.19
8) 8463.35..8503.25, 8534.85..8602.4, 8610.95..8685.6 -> 0.78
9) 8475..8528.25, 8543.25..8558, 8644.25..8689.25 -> 1.03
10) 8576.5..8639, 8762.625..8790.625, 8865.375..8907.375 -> -0.14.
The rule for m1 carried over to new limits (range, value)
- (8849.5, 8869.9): 16.5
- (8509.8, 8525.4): 17.9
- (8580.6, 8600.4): 17.6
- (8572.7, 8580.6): 17.5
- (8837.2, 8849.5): 16.6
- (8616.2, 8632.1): 17.5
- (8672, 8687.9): 17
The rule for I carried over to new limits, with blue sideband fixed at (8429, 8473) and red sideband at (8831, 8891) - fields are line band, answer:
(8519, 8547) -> 0.1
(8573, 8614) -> 0.1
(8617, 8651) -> -0.1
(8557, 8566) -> 0.1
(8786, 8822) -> 0.1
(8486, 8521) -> 0.5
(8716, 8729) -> 0.1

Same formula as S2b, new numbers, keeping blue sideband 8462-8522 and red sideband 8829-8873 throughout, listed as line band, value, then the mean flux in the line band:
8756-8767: 0.18 angstroms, 16.6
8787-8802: -0.04 angstroms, 16.8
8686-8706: 0.04 angstroms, 17.1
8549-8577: 0.81 angstroms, 17.1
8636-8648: -0.08 angstroms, 17.4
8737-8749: 0.02 angstroms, 16.9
